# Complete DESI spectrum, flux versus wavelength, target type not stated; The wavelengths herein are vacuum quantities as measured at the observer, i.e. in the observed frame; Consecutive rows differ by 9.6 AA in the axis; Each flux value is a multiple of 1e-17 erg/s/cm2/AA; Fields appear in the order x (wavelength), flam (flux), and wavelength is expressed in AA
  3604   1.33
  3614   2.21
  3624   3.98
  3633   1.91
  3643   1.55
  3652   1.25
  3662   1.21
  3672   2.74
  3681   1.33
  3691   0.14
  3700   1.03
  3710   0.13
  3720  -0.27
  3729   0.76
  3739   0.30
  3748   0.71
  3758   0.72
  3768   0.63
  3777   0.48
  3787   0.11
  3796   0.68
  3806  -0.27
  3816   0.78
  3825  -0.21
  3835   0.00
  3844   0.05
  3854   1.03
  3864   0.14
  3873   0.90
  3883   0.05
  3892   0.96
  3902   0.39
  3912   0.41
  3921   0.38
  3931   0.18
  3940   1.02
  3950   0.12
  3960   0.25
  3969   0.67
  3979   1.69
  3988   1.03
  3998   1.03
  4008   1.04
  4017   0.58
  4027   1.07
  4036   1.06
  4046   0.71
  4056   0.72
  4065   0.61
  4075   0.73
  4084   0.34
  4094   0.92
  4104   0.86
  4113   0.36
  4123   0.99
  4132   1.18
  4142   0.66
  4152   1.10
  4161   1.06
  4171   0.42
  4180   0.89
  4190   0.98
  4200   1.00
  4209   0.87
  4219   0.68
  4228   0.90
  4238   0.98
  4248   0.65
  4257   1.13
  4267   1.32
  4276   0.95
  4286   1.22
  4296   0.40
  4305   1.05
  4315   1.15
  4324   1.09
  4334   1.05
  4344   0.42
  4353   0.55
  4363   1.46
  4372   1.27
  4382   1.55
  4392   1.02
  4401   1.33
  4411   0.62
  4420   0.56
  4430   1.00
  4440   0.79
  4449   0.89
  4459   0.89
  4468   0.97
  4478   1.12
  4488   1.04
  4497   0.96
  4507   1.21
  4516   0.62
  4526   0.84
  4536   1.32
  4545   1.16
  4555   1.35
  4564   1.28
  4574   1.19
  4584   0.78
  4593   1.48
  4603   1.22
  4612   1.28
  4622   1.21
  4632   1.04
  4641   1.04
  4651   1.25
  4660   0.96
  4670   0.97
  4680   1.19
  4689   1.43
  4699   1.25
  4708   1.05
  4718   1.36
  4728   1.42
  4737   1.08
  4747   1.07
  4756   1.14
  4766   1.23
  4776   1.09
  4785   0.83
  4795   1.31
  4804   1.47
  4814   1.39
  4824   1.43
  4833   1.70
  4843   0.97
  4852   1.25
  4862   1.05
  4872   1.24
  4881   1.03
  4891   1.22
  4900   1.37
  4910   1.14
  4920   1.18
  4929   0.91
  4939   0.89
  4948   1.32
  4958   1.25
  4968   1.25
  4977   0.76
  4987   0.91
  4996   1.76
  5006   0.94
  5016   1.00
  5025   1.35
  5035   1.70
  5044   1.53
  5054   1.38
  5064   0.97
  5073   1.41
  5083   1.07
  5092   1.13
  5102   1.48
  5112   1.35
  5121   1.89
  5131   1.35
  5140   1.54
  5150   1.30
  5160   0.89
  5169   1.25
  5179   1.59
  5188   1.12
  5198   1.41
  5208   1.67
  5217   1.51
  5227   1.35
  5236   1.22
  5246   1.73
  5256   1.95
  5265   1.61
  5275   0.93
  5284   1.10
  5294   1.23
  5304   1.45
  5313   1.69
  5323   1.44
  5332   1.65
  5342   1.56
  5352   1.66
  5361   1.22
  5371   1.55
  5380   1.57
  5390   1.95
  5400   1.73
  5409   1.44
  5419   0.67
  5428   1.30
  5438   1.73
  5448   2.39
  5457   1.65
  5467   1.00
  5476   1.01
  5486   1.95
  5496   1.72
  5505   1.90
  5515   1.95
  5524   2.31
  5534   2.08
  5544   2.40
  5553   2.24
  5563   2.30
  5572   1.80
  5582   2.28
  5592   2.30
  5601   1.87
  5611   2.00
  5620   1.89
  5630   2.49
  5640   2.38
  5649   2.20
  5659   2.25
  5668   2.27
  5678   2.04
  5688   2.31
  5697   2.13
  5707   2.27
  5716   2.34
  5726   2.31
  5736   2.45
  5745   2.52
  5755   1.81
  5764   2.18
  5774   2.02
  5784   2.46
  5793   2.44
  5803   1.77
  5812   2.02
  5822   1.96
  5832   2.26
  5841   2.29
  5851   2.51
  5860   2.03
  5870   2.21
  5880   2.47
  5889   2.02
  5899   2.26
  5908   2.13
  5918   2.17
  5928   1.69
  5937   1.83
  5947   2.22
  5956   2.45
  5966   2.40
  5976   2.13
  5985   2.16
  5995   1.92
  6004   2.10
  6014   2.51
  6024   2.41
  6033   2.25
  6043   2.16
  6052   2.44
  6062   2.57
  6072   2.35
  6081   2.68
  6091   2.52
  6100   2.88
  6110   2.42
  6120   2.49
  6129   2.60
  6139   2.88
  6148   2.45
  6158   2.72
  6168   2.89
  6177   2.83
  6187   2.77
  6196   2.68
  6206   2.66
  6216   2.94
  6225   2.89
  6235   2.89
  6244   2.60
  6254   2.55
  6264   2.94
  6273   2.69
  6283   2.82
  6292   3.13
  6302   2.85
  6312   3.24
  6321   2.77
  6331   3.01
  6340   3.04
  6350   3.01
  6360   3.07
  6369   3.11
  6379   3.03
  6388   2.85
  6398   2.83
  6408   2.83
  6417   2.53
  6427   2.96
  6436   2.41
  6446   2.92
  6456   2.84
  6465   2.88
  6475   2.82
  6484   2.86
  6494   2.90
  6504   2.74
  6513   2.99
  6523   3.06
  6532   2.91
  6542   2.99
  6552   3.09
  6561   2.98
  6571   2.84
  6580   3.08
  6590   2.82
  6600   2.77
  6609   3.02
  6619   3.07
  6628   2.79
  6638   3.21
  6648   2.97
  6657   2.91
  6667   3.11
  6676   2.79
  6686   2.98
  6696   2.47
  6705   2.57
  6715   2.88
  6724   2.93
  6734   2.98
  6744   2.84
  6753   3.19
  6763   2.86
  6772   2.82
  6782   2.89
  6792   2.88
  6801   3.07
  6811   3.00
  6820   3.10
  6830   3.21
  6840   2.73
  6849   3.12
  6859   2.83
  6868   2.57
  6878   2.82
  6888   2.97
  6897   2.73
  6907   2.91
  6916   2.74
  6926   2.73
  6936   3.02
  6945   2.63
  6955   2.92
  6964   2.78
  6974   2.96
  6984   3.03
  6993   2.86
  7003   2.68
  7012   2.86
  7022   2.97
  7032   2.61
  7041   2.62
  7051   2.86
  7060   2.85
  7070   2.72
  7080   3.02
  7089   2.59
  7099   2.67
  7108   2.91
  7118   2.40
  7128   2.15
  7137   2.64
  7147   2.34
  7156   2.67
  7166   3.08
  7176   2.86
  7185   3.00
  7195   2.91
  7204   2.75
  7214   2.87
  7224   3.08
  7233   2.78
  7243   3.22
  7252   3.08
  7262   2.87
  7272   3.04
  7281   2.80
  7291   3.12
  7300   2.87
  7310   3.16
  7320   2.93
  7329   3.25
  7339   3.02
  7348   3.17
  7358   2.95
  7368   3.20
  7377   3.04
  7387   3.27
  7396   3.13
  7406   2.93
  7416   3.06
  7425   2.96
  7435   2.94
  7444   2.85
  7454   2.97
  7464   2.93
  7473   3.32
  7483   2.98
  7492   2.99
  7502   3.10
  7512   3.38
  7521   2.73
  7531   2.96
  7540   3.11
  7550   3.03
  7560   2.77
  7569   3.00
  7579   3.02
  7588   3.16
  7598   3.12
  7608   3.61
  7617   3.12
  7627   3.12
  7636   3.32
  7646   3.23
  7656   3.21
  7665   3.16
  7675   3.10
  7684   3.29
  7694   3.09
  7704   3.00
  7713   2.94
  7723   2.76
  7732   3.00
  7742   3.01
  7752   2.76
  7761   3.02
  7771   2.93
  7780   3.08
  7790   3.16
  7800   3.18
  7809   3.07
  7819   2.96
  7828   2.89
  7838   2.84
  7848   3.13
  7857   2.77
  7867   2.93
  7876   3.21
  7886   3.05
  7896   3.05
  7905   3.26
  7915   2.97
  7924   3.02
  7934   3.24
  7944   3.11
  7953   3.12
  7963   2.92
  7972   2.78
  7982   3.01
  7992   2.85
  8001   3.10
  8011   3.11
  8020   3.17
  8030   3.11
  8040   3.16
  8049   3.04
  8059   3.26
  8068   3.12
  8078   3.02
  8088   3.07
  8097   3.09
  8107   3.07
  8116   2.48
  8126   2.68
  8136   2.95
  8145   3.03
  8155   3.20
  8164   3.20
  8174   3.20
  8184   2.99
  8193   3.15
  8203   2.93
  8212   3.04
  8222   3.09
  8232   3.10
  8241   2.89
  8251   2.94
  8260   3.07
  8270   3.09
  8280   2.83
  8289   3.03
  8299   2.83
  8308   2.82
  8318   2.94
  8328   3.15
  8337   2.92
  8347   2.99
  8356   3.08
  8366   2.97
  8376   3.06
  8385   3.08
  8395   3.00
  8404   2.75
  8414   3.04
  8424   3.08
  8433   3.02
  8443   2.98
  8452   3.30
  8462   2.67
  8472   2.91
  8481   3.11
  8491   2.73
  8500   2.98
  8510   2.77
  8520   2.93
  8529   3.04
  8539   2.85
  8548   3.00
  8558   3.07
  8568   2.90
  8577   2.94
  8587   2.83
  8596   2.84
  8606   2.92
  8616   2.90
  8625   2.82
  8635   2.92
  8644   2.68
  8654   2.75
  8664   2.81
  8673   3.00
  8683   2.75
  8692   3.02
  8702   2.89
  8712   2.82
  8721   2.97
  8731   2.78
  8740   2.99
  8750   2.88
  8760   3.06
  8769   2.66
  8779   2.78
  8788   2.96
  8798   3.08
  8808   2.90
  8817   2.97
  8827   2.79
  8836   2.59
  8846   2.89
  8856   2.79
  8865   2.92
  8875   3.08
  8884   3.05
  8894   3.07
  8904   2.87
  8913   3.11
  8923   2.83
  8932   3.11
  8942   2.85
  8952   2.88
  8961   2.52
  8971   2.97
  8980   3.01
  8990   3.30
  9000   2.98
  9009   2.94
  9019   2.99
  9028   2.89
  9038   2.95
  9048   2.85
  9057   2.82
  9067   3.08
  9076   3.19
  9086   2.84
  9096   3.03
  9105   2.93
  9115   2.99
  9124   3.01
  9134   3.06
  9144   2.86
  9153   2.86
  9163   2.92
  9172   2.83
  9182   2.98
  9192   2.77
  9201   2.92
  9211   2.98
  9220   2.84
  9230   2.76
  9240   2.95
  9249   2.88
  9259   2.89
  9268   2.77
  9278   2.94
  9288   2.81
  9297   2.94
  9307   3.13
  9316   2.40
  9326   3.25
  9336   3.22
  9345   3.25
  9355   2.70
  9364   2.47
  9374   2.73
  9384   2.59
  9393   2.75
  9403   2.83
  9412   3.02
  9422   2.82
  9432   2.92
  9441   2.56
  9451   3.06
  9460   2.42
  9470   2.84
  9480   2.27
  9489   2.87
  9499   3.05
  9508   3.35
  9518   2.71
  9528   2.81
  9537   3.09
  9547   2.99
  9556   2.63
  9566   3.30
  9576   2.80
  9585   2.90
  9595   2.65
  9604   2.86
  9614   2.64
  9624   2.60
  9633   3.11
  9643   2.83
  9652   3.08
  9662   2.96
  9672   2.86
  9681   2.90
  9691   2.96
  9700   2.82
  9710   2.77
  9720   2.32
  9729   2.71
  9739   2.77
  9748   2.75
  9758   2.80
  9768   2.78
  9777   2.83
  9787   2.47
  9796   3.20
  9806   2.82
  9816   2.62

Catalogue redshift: 0.378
